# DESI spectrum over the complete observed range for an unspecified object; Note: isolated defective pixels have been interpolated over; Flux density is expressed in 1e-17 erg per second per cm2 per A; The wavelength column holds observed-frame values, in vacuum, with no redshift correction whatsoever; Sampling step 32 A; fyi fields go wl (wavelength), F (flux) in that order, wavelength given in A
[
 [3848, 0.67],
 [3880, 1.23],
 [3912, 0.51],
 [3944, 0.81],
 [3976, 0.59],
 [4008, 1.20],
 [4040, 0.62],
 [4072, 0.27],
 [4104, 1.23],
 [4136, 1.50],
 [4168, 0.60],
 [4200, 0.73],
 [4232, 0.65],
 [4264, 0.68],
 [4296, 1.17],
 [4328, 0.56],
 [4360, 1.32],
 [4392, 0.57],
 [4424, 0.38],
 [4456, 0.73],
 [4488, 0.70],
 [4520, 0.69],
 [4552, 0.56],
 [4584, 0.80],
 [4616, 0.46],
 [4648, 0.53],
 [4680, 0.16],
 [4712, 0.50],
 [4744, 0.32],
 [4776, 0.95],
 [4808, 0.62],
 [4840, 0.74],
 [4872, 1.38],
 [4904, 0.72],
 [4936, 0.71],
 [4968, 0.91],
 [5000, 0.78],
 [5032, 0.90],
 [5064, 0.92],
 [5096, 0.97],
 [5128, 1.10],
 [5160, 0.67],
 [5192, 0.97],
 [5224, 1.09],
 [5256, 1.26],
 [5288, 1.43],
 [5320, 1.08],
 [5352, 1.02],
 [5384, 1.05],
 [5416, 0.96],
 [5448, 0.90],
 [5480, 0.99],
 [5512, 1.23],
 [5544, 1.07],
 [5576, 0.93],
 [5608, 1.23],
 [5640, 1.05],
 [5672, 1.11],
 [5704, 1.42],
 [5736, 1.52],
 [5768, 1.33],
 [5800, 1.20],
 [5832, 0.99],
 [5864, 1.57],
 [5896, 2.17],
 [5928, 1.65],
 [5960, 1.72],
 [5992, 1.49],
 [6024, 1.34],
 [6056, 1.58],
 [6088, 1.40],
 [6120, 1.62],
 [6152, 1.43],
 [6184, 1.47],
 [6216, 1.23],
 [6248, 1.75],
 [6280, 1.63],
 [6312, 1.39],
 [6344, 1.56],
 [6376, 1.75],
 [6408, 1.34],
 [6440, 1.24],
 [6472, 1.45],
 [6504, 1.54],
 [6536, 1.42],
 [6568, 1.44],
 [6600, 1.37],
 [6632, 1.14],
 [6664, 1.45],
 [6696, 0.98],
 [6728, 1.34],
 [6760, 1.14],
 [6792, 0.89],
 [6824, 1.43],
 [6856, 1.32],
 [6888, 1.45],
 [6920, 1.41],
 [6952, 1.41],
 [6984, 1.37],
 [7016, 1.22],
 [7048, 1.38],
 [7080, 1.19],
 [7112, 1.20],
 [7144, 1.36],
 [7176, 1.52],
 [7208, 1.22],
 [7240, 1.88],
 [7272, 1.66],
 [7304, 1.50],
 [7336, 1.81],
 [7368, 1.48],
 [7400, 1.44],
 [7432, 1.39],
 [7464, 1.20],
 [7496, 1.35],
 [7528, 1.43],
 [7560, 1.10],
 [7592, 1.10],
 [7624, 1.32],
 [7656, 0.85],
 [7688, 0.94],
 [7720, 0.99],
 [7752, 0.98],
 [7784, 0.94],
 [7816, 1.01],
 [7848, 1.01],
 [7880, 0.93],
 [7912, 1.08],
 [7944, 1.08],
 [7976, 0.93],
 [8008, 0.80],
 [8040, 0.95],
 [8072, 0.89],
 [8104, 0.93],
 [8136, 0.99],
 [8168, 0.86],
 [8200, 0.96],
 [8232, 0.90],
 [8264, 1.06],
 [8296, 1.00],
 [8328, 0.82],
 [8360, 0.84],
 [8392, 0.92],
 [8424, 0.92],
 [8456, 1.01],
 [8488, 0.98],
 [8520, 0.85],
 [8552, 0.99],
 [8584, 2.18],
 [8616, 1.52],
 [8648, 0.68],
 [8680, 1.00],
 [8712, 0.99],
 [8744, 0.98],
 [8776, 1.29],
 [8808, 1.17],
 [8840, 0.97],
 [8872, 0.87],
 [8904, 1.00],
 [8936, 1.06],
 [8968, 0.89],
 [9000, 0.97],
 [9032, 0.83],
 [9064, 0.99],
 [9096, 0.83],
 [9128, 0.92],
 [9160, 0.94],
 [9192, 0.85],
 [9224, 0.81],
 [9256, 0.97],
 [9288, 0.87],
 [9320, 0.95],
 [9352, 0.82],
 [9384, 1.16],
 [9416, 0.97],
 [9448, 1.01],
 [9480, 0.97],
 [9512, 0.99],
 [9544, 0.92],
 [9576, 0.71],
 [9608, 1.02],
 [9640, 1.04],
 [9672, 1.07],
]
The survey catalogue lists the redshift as 0.308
